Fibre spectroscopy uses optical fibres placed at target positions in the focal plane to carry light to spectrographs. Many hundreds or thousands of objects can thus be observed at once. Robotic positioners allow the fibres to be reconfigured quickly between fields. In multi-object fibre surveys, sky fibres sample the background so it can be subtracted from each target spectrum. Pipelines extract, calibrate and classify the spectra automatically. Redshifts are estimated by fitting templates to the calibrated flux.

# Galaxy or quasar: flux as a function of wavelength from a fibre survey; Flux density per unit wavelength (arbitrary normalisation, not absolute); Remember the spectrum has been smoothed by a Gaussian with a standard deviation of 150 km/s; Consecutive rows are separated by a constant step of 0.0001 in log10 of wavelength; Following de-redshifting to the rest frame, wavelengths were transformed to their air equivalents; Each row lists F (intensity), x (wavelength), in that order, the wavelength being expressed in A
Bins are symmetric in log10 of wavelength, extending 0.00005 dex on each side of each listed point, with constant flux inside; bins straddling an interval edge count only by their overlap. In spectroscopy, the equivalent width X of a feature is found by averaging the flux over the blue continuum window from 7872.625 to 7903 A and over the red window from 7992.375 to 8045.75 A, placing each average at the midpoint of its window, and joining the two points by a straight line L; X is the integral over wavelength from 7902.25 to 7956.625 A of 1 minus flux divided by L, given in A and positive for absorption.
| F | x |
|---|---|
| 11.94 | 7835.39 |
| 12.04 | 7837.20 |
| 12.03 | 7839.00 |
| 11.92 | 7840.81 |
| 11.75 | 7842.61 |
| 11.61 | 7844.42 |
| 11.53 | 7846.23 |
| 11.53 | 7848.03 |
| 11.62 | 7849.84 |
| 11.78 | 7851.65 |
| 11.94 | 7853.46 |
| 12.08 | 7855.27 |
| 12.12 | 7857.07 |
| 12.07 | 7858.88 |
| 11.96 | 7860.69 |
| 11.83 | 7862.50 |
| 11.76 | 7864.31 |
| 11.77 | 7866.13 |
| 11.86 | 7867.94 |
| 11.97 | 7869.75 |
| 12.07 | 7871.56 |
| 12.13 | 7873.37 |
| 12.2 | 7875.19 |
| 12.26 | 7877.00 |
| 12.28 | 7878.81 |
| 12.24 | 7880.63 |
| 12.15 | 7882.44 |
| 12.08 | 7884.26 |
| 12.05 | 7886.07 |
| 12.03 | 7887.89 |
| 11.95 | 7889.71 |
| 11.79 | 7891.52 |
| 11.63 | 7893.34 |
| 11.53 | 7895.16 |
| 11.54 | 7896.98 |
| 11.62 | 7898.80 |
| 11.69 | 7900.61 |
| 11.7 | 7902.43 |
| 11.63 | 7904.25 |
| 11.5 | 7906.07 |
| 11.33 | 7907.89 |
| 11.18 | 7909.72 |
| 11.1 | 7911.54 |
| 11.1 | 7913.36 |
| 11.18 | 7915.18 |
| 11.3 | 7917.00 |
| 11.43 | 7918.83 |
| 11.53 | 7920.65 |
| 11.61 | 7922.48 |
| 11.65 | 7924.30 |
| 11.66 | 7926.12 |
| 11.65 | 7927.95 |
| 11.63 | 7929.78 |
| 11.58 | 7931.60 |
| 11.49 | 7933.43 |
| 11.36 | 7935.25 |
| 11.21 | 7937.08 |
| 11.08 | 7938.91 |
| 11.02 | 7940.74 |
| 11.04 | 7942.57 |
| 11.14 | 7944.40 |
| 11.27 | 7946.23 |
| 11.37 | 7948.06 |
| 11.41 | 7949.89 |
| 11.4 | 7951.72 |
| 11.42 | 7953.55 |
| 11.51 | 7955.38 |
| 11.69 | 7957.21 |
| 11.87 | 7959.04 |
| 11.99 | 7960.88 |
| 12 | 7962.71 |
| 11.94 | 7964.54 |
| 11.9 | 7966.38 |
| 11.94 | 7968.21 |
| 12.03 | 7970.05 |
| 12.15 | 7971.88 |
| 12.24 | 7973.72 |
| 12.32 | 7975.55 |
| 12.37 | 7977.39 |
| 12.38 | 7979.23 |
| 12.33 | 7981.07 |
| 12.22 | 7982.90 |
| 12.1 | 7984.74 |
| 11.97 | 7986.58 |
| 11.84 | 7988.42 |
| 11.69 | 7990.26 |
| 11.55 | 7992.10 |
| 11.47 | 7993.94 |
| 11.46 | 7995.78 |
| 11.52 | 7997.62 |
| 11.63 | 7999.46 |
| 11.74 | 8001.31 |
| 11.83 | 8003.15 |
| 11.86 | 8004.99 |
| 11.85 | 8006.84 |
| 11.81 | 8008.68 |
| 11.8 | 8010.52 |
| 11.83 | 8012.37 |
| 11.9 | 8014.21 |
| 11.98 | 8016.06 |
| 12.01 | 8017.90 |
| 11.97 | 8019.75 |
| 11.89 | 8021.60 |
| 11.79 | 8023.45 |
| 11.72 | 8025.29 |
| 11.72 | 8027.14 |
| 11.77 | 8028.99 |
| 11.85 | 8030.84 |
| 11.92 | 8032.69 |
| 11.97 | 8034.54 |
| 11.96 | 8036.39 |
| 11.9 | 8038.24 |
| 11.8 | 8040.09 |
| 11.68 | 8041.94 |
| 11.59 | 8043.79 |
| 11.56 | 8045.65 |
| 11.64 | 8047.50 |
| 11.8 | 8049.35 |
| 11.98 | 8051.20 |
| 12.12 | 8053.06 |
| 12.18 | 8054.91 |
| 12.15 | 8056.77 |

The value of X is 2.3 A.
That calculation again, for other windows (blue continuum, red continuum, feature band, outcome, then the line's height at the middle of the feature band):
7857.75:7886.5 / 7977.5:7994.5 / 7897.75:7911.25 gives 0.59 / 12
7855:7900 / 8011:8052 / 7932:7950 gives 1.00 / 11.9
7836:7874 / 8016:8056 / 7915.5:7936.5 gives 0.61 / 11.9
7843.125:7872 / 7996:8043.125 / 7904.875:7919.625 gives 0.70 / 11.8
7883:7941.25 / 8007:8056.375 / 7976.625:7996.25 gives -0.37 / 11.7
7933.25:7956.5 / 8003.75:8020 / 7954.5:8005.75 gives -1.38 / 11.6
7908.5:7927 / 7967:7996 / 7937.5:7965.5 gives 0.58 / 11.7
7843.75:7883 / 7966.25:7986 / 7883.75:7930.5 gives 1.80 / 12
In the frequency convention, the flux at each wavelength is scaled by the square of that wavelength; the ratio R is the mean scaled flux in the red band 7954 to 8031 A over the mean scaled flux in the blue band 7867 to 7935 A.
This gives 1.04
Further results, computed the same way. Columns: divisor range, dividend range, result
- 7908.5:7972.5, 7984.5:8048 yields 1.04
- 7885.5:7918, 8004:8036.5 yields 1.06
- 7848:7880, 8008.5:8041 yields 1.03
